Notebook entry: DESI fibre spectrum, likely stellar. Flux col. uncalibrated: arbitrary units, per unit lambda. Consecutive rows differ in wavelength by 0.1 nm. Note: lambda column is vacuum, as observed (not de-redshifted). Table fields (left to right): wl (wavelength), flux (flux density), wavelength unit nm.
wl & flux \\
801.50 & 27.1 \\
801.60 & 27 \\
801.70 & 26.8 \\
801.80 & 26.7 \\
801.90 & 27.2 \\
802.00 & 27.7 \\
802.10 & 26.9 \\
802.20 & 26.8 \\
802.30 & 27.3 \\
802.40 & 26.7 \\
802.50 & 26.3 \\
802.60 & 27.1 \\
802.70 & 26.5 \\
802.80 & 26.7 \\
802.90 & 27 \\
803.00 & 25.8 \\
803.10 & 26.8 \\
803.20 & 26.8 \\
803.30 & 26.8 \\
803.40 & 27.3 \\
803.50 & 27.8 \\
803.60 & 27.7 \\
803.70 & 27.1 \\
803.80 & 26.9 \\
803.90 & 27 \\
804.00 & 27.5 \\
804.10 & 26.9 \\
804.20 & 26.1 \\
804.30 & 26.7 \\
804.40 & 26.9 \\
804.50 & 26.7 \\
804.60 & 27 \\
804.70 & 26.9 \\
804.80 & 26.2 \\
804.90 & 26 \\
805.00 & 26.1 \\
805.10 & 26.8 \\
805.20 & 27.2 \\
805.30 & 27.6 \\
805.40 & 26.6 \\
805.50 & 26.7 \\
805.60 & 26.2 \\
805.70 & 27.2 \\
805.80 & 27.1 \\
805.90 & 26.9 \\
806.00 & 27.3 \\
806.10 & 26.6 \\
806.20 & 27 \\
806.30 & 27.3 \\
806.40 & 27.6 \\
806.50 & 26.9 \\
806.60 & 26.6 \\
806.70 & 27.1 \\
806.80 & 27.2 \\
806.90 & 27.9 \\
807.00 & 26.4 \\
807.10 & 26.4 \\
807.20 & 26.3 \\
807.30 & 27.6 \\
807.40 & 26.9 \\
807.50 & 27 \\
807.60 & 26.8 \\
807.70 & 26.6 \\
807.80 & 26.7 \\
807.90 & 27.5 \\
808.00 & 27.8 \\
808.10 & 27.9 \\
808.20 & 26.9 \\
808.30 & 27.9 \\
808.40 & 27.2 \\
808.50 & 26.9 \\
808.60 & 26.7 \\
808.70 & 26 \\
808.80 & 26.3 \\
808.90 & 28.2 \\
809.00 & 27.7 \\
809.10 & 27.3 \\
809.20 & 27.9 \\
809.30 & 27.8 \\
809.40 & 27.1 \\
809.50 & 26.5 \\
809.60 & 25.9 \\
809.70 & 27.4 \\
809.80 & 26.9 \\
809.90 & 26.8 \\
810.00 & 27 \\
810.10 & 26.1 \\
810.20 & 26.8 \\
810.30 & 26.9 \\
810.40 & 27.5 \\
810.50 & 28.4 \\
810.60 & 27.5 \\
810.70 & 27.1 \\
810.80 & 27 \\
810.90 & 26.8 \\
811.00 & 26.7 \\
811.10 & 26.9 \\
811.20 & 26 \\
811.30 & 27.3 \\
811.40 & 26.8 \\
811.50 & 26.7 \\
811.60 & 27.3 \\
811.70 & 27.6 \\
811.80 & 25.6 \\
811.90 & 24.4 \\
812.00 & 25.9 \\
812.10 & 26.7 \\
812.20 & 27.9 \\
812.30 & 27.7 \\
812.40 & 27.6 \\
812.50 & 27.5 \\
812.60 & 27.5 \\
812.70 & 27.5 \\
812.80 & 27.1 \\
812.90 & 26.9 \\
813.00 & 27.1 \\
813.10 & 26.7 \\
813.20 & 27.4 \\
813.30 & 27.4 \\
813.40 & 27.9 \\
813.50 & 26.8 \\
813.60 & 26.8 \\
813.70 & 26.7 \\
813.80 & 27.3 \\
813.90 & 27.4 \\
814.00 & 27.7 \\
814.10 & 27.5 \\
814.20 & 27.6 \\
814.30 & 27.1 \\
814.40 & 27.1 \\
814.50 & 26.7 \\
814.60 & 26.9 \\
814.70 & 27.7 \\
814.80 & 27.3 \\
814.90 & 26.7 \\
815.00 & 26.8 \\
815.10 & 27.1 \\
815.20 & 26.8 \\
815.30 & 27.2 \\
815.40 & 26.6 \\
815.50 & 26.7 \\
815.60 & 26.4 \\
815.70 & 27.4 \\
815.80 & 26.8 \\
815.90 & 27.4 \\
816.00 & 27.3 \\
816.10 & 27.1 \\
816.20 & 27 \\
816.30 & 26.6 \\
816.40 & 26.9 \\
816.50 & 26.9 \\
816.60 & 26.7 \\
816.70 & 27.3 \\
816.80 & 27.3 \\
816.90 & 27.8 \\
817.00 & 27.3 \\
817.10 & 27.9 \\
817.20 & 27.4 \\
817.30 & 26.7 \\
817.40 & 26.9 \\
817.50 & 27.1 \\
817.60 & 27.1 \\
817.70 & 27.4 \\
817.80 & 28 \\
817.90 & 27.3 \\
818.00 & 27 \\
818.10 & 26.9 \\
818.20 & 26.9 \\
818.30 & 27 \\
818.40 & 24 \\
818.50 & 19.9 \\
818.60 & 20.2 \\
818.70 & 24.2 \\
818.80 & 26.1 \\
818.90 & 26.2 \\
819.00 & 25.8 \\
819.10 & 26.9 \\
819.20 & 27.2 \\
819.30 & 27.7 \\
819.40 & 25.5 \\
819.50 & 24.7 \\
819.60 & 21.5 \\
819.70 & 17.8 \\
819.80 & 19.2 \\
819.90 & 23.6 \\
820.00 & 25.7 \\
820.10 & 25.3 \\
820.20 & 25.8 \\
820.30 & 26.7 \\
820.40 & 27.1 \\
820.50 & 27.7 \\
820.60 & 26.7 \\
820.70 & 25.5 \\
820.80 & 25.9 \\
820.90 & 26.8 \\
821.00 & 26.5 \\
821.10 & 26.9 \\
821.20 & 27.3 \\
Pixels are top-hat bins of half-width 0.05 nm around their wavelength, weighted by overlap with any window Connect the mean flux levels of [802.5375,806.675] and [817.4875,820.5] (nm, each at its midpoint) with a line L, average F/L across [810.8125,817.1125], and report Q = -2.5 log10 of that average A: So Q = -0.05 mag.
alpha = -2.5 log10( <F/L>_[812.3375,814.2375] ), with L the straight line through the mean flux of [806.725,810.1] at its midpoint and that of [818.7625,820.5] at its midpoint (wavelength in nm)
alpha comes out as -0.047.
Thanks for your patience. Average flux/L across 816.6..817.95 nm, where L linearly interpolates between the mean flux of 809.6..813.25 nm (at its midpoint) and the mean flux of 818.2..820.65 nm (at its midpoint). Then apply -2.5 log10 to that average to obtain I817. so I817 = -0.082 mag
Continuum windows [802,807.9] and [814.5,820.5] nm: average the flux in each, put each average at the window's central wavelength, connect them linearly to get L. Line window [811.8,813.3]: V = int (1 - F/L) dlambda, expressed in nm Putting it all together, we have -0.03 nm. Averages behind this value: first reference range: 26.9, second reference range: 26.1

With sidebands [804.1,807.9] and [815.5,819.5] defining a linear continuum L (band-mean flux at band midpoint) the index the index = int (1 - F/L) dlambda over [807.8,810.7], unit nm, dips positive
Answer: -0.045 nm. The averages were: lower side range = 26.9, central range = 27.2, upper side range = 26.5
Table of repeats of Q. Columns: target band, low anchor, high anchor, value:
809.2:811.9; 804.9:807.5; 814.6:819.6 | -0.006 mag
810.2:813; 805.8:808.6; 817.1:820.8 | -0.021 mag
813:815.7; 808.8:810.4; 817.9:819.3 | -0.037 mag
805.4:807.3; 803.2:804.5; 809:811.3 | 0.004 mag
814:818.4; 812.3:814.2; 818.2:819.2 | -0.049 mag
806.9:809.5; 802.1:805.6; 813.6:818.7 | -0.013 mag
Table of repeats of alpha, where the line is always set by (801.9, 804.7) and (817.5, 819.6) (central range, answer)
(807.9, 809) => -0.03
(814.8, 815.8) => -0.04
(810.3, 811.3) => -0.03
